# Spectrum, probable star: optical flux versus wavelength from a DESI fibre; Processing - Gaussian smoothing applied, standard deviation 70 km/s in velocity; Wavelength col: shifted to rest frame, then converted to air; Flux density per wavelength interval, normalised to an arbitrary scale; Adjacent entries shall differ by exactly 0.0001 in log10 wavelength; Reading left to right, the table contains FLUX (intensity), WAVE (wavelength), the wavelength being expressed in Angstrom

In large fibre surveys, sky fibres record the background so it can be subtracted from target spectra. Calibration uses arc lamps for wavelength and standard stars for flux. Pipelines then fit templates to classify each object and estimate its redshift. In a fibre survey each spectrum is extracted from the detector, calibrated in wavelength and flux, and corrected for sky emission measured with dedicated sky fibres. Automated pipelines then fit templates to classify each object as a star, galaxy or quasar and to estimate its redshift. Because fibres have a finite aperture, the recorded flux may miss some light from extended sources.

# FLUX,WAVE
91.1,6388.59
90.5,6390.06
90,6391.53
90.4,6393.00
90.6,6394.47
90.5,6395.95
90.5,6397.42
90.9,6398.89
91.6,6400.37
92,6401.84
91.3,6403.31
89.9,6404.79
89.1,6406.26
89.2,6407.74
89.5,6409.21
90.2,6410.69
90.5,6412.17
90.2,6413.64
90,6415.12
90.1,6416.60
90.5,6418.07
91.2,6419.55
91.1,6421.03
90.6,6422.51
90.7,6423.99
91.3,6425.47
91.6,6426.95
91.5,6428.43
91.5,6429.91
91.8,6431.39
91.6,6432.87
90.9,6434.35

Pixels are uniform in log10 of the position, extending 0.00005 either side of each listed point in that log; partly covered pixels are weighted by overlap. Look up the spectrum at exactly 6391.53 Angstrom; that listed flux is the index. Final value 90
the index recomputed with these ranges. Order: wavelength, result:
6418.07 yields 90.5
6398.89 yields 90.9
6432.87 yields 91.6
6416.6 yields 90.1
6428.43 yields 91.5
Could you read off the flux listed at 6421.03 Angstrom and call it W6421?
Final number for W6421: 91.1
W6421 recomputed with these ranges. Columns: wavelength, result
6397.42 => 90.5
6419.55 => 91.2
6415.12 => 90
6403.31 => 91.3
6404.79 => 89.9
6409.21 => 89.5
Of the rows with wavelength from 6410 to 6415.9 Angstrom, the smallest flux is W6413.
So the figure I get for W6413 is 90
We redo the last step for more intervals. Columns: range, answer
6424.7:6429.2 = 91.3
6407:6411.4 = 89.2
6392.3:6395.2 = 90.4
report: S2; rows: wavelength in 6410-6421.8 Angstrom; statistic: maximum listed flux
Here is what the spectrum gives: 91.2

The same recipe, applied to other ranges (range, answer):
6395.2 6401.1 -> 91.6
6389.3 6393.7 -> 90.5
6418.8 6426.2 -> 91.3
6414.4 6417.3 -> 90.1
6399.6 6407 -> 92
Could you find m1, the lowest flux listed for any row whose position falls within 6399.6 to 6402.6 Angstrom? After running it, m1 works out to 91.6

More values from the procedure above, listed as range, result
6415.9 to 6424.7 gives 90.1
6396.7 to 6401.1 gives 90.5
